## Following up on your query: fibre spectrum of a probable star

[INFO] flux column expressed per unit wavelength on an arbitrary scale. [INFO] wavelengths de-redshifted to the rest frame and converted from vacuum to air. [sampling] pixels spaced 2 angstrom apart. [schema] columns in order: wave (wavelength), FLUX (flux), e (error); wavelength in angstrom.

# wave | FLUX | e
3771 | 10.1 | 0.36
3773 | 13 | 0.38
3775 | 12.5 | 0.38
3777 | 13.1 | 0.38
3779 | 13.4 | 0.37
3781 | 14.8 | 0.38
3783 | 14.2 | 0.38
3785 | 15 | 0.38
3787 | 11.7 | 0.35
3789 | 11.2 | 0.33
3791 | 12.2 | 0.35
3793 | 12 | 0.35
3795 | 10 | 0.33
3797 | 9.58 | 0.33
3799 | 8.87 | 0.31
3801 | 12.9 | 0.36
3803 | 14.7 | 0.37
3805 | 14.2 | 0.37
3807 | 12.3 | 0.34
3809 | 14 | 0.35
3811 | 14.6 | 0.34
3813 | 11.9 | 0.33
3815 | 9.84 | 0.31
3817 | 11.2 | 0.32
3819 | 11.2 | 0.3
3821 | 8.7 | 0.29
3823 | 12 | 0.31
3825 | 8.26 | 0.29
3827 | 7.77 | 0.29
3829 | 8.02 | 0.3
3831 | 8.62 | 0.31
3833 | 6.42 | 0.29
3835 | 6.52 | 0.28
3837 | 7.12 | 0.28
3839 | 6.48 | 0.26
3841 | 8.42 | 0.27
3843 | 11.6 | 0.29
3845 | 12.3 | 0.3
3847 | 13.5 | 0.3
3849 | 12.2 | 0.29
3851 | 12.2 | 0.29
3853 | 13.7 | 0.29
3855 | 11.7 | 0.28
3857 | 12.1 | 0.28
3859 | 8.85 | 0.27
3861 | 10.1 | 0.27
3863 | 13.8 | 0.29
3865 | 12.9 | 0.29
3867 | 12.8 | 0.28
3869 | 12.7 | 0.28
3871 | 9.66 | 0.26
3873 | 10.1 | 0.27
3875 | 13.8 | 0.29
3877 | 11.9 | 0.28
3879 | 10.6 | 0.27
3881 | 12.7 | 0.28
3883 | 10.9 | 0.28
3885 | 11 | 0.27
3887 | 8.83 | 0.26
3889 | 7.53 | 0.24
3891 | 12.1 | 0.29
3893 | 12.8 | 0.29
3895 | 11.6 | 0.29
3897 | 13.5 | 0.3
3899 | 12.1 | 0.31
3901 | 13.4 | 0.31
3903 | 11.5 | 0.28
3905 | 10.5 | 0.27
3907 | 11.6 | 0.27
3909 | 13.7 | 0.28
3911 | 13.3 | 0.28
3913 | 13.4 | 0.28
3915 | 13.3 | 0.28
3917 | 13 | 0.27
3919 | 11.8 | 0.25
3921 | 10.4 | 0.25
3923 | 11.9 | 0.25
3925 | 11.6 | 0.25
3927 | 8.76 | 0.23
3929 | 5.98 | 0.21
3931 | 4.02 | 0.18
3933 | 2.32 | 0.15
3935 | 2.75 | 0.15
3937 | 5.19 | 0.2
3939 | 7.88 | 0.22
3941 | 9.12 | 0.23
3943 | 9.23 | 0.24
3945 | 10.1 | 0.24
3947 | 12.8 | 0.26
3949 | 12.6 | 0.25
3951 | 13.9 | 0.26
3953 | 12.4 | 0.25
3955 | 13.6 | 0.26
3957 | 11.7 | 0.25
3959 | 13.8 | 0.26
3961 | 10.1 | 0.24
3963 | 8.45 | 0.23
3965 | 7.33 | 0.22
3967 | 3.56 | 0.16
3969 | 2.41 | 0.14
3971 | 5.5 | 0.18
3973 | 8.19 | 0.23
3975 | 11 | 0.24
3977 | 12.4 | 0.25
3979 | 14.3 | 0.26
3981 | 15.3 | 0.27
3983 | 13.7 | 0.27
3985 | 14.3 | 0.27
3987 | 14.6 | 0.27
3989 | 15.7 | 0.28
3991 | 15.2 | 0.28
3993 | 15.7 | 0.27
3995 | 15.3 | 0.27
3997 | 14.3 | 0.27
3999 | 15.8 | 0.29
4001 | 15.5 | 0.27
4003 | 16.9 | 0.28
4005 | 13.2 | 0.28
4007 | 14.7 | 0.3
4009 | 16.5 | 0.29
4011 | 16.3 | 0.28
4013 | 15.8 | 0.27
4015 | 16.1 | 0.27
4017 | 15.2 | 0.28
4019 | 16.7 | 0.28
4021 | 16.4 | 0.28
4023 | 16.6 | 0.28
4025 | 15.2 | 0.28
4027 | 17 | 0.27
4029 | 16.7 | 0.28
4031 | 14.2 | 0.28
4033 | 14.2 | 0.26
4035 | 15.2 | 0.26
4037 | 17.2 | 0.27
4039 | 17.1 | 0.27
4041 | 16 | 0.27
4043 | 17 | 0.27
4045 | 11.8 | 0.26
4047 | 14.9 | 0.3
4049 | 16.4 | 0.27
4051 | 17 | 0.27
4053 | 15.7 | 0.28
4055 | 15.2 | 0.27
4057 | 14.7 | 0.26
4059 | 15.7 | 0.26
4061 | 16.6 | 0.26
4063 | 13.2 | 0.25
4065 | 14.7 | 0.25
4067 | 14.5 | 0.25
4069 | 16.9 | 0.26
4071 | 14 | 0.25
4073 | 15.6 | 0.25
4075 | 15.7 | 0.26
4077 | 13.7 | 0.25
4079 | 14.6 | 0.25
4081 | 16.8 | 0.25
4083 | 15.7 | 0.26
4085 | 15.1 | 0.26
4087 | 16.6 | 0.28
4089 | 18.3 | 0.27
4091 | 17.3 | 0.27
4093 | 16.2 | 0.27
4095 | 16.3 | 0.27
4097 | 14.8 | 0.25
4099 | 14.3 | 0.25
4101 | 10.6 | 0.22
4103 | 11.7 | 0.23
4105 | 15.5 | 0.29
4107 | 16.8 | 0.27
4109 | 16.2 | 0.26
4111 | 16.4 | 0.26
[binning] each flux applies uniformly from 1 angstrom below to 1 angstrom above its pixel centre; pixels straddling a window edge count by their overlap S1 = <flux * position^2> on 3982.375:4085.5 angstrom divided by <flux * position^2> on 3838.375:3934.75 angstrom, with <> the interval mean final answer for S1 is 1.50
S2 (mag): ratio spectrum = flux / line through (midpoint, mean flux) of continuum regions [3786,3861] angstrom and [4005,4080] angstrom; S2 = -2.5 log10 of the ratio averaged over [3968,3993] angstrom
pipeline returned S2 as 0.18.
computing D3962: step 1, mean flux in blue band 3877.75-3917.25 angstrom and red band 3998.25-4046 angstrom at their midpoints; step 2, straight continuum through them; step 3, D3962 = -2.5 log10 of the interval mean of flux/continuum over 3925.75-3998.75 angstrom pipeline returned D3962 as 0.32 mag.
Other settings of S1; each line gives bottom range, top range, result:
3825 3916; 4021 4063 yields 1.54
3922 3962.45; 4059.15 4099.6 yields 1.76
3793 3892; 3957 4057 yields 1.40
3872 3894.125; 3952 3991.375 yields 1.05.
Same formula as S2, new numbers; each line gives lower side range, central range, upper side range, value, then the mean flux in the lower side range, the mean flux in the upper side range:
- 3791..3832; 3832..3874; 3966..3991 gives 0.03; 11.1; 11.1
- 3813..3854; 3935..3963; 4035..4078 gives 0.20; 9.85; 15.4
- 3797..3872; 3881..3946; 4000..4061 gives 0.24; 10.9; 15.7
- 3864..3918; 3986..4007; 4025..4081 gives -0.07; 11.9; 15.4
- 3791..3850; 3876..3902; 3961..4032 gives 0.03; 10.6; 13.6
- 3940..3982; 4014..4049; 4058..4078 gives -0.17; 10.4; 15.1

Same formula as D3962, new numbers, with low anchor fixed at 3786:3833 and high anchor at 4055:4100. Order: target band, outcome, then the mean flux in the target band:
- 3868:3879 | 0.05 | 11.5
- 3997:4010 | -0.08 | 15.3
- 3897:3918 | 0.00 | 12.6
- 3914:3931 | 0.23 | 10.4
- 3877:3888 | 0.13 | 10.9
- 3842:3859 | -0.05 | 12.2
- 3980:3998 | -0.07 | 14.9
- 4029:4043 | -0.07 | 15.8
